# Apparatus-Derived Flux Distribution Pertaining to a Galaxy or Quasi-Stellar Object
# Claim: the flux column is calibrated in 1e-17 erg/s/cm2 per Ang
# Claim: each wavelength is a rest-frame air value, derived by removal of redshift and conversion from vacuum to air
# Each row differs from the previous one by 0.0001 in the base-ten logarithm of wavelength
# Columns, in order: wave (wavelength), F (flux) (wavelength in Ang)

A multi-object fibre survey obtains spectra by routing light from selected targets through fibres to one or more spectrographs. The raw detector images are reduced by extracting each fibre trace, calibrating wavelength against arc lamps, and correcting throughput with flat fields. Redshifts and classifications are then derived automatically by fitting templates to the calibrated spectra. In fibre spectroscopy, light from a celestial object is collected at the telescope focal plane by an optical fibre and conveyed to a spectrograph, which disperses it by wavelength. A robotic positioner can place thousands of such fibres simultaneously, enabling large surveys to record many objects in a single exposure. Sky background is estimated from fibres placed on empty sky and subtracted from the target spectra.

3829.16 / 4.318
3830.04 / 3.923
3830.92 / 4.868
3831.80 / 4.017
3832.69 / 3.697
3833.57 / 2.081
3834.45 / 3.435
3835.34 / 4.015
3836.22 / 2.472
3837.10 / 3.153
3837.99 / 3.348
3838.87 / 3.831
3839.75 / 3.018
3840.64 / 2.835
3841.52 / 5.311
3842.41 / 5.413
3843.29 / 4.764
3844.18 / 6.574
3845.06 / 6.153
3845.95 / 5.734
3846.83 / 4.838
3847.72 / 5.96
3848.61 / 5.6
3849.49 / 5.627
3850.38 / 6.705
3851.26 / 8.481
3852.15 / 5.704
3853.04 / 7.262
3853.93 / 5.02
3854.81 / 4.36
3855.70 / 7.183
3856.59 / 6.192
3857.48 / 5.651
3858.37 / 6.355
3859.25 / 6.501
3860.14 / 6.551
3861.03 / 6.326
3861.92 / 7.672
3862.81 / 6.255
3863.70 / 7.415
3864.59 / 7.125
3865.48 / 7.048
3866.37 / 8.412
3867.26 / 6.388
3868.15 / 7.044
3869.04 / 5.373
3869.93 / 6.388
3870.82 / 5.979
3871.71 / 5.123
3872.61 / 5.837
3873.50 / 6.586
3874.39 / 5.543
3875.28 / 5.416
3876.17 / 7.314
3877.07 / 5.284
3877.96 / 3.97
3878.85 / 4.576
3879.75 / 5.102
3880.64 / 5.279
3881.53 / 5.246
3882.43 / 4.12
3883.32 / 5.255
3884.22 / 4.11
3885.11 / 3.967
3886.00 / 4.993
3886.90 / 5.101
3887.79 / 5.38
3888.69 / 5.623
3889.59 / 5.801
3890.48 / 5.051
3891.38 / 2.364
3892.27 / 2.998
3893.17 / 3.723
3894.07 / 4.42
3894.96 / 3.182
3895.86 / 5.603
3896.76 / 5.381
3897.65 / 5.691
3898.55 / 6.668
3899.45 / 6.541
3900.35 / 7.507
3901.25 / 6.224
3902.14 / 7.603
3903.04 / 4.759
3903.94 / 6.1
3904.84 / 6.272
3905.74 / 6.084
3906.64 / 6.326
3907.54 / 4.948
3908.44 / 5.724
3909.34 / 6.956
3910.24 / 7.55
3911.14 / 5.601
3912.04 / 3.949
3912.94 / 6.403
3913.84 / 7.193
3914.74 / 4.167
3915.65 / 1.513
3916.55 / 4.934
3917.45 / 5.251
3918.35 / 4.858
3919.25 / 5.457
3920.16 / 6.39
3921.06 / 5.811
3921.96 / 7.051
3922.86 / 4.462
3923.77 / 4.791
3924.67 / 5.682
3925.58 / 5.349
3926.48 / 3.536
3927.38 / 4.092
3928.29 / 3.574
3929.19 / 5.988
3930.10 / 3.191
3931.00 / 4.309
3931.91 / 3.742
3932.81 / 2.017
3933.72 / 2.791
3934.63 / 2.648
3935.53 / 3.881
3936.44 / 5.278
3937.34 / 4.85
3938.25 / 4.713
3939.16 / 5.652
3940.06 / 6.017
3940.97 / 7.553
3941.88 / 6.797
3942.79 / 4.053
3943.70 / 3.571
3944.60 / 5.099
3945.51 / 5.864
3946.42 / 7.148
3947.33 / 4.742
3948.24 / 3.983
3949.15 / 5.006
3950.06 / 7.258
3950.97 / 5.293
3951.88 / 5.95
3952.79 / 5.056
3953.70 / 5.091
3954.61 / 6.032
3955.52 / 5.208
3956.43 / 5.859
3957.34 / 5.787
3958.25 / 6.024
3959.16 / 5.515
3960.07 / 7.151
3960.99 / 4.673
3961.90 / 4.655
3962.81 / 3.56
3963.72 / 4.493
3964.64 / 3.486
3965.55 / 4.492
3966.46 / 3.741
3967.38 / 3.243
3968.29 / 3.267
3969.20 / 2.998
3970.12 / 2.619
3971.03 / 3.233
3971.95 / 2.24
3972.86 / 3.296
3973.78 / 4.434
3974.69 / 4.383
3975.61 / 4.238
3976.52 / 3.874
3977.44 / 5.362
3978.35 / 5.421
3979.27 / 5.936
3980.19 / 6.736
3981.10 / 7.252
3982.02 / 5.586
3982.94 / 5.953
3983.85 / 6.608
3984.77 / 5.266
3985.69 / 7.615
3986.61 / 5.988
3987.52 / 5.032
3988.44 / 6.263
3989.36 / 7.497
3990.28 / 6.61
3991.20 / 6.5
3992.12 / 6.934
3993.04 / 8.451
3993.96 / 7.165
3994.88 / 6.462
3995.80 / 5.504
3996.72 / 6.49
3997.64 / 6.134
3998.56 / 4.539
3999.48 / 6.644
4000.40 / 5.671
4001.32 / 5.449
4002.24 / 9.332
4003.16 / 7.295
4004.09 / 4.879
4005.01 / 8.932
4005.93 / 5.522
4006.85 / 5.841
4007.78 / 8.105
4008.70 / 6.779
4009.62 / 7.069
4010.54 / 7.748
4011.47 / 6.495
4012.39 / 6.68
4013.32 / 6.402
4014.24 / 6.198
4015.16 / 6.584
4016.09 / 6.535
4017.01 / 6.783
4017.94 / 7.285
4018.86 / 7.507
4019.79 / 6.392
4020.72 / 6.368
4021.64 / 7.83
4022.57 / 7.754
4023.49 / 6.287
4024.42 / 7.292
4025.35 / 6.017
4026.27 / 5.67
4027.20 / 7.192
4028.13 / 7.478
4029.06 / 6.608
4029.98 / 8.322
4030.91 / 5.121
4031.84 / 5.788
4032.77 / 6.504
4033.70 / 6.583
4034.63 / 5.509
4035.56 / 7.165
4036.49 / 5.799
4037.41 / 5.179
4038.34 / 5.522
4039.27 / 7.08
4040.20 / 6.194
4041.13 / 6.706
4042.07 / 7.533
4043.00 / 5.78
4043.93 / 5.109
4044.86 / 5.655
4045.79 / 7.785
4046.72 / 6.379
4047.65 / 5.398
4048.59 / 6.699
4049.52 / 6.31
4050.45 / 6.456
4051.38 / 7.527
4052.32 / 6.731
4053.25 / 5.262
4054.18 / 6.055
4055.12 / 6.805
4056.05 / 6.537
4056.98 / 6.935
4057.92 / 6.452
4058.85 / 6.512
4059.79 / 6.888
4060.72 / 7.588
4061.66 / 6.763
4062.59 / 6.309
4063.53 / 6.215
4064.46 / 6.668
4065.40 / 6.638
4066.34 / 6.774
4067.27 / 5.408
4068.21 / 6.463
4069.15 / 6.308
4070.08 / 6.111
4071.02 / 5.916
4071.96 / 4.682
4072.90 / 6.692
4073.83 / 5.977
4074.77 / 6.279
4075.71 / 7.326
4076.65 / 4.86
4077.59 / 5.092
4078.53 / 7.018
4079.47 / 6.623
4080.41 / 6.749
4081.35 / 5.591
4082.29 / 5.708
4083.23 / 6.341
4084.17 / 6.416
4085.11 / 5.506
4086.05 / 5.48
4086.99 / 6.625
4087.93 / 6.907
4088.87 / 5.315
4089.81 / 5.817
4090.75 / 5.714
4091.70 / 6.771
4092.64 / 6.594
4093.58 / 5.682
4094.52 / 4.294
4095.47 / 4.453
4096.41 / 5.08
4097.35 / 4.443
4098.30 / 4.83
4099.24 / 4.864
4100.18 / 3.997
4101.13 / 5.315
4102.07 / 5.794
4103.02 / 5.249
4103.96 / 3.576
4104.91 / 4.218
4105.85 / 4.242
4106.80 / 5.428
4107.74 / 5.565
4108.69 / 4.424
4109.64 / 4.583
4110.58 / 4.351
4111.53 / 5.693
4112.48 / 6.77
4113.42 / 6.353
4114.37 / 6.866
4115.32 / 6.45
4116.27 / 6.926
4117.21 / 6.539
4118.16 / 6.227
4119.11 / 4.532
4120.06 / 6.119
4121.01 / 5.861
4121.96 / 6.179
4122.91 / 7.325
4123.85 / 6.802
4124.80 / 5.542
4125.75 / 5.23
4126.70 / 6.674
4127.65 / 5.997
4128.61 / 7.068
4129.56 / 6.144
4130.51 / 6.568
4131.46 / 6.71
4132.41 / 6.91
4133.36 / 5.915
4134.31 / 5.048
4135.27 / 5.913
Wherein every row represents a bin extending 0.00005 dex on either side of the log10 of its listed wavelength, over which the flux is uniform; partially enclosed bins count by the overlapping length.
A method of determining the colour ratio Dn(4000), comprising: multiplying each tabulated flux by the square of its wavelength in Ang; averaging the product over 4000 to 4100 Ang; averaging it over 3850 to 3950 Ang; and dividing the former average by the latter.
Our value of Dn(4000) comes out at 1.3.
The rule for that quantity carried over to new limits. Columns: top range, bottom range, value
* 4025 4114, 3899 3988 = 1.25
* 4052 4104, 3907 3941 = 1.31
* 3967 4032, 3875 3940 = 1.27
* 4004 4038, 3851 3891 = 1.23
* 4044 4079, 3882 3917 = 1.30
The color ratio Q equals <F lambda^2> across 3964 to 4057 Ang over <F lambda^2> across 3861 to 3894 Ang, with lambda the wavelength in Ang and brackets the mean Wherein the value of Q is 1.18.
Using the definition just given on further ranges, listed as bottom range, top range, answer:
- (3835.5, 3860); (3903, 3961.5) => 1.02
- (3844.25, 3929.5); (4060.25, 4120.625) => 1.14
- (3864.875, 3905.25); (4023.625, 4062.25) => 1.28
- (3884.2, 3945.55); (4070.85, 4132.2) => 1.25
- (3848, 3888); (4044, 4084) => 1.18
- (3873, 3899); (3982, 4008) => 1.38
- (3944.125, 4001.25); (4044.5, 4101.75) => 1.19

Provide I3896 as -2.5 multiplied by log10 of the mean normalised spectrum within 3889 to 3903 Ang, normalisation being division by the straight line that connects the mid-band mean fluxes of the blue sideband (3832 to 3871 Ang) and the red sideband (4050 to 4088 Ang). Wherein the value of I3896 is 0.095 mag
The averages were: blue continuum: 5.56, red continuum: 6.31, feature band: 5.24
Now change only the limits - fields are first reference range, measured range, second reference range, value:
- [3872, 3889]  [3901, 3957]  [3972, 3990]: 0.031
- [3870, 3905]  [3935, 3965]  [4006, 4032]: 0.131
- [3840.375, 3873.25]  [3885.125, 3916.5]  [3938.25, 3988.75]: 0.070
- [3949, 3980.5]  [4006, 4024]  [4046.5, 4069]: -0.204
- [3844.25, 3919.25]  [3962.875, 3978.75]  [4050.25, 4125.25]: 0.457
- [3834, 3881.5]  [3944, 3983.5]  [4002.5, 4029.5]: 0.293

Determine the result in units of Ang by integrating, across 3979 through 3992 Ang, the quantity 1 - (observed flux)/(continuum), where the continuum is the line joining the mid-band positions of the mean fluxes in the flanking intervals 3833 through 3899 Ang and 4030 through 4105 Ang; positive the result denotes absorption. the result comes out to -1.38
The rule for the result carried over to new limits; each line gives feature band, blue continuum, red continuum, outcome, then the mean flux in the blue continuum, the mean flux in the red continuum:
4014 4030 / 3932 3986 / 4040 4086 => -3.07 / 4.91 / 6.31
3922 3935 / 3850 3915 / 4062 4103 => 3.77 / 5.78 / 5.85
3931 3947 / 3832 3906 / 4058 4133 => 2.26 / 5.43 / 5.91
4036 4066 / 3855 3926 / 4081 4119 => -4.76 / 5.64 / 5.52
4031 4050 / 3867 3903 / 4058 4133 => -1.50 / 5.33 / 5.91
